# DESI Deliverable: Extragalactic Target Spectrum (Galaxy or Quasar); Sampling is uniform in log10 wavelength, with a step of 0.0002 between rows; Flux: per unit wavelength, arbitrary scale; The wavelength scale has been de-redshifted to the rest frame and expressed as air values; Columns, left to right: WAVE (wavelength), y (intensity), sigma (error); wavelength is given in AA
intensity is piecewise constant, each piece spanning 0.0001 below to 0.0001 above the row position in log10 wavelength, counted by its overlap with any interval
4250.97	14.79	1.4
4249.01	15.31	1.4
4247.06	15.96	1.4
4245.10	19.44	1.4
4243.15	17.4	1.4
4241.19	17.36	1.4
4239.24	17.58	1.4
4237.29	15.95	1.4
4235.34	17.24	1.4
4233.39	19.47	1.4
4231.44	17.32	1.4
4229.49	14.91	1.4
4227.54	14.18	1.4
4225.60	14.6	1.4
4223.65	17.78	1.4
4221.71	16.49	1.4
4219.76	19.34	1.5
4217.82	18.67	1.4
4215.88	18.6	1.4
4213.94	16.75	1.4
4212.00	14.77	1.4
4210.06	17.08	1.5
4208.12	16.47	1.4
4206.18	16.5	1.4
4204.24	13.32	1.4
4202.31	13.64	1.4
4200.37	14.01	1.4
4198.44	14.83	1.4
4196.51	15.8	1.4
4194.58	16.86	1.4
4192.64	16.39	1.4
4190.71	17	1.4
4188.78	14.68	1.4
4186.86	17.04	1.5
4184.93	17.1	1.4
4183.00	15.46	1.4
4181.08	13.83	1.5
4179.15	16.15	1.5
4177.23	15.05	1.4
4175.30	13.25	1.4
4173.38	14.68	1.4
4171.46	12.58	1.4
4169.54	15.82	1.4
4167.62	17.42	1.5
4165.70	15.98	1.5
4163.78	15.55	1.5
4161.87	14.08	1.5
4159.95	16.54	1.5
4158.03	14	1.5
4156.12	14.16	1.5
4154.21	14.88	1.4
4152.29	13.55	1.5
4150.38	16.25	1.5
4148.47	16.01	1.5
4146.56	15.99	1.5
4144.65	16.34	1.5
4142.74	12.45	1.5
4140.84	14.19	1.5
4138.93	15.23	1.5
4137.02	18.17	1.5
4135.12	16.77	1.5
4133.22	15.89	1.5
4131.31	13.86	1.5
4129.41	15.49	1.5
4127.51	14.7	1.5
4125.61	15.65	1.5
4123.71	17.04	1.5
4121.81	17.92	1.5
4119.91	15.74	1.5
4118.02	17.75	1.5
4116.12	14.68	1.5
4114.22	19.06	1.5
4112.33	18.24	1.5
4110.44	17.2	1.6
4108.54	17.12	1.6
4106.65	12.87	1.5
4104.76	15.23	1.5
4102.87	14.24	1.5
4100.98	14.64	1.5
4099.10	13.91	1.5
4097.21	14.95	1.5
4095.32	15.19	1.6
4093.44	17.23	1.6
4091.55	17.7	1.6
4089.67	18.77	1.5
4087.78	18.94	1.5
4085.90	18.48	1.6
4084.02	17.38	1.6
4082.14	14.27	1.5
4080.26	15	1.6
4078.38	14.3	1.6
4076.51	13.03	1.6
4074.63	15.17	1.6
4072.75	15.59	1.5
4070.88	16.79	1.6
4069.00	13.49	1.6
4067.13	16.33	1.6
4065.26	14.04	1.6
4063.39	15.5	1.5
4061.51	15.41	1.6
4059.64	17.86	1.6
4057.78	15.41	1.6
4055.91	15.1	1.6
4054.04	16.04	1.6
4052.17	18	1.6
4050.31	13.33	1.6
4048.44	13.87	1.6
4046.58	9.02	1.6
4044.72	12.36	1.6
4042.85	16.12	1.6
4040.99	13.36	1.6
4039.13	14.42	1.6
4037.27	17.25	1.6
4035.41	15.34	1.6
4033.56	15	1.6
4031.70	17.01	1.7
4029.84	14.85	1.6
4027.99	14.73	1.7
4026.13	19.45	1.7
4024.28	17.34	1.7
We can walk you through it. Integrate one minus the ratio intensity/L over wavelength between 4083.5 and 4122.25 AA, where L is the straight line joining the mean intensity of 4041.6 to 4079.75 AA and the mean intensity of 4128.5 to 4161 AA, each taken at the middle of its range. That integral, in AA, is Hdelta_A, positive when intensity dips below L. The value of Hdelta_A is -3.7 AA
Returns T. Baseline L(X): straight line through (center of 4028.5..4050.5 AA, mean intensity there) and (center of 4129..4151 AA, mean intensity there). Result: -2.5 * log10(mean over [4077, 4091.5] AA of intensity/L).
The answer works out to -0.123 mag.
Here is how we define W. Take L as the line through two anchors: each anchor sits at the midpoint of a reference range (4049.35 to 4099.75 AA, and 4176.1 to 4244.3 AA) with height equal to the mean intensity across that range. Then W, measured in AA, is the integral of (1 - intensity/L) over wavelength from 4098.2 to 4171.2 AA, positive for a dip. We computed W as 1.9 AA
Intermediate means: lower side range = 15.8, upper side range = 16.3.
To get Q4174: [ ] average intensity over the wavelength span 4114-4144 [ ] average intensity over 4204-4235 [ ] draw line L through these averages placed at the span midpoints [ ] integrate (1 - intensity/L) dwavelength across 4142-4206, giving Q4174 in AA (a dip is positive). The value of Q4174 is 4.2 AA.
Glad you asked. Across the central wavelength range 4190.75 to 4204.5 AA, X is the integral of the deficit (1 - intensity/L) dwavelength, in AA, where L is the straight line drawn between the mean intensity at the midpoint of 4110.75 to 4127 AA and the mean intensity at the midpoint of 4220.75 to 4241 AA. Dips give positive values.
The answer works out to 1.2 AA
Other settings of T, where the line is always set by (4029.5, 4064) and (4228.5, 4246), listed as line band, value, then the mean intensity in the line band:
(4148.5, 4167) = 0.09 mag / 15.1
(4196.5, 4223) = 0.06 mag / 16.2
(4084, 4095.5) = -0.15 mag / 17.9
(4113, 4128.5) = -0.04 mag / 16.6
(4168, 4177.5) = 0.15 mag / 14.4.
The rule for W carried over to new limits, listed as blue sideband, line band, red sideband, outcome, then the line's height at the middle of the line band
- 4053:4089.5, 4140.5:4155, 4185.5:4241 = 1.0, 16.1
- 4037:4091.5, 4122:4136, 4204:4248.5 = 0.2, 16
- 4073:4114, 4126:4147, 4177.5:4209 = 0.6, 15.8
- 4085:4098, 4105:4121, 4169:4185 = 0.1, 16.7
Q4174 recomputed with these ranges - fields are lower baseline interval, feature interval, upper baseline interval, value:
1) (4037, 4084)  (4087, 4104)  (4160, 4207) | -1.3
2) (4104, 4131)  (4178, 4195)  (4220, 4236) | 0.5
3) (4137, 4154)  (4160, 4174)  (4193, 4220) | 0.2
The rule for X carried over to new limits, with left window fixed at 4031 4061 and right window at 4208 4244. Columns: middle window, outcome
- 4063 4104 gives -0.8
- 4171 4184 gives 1.5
